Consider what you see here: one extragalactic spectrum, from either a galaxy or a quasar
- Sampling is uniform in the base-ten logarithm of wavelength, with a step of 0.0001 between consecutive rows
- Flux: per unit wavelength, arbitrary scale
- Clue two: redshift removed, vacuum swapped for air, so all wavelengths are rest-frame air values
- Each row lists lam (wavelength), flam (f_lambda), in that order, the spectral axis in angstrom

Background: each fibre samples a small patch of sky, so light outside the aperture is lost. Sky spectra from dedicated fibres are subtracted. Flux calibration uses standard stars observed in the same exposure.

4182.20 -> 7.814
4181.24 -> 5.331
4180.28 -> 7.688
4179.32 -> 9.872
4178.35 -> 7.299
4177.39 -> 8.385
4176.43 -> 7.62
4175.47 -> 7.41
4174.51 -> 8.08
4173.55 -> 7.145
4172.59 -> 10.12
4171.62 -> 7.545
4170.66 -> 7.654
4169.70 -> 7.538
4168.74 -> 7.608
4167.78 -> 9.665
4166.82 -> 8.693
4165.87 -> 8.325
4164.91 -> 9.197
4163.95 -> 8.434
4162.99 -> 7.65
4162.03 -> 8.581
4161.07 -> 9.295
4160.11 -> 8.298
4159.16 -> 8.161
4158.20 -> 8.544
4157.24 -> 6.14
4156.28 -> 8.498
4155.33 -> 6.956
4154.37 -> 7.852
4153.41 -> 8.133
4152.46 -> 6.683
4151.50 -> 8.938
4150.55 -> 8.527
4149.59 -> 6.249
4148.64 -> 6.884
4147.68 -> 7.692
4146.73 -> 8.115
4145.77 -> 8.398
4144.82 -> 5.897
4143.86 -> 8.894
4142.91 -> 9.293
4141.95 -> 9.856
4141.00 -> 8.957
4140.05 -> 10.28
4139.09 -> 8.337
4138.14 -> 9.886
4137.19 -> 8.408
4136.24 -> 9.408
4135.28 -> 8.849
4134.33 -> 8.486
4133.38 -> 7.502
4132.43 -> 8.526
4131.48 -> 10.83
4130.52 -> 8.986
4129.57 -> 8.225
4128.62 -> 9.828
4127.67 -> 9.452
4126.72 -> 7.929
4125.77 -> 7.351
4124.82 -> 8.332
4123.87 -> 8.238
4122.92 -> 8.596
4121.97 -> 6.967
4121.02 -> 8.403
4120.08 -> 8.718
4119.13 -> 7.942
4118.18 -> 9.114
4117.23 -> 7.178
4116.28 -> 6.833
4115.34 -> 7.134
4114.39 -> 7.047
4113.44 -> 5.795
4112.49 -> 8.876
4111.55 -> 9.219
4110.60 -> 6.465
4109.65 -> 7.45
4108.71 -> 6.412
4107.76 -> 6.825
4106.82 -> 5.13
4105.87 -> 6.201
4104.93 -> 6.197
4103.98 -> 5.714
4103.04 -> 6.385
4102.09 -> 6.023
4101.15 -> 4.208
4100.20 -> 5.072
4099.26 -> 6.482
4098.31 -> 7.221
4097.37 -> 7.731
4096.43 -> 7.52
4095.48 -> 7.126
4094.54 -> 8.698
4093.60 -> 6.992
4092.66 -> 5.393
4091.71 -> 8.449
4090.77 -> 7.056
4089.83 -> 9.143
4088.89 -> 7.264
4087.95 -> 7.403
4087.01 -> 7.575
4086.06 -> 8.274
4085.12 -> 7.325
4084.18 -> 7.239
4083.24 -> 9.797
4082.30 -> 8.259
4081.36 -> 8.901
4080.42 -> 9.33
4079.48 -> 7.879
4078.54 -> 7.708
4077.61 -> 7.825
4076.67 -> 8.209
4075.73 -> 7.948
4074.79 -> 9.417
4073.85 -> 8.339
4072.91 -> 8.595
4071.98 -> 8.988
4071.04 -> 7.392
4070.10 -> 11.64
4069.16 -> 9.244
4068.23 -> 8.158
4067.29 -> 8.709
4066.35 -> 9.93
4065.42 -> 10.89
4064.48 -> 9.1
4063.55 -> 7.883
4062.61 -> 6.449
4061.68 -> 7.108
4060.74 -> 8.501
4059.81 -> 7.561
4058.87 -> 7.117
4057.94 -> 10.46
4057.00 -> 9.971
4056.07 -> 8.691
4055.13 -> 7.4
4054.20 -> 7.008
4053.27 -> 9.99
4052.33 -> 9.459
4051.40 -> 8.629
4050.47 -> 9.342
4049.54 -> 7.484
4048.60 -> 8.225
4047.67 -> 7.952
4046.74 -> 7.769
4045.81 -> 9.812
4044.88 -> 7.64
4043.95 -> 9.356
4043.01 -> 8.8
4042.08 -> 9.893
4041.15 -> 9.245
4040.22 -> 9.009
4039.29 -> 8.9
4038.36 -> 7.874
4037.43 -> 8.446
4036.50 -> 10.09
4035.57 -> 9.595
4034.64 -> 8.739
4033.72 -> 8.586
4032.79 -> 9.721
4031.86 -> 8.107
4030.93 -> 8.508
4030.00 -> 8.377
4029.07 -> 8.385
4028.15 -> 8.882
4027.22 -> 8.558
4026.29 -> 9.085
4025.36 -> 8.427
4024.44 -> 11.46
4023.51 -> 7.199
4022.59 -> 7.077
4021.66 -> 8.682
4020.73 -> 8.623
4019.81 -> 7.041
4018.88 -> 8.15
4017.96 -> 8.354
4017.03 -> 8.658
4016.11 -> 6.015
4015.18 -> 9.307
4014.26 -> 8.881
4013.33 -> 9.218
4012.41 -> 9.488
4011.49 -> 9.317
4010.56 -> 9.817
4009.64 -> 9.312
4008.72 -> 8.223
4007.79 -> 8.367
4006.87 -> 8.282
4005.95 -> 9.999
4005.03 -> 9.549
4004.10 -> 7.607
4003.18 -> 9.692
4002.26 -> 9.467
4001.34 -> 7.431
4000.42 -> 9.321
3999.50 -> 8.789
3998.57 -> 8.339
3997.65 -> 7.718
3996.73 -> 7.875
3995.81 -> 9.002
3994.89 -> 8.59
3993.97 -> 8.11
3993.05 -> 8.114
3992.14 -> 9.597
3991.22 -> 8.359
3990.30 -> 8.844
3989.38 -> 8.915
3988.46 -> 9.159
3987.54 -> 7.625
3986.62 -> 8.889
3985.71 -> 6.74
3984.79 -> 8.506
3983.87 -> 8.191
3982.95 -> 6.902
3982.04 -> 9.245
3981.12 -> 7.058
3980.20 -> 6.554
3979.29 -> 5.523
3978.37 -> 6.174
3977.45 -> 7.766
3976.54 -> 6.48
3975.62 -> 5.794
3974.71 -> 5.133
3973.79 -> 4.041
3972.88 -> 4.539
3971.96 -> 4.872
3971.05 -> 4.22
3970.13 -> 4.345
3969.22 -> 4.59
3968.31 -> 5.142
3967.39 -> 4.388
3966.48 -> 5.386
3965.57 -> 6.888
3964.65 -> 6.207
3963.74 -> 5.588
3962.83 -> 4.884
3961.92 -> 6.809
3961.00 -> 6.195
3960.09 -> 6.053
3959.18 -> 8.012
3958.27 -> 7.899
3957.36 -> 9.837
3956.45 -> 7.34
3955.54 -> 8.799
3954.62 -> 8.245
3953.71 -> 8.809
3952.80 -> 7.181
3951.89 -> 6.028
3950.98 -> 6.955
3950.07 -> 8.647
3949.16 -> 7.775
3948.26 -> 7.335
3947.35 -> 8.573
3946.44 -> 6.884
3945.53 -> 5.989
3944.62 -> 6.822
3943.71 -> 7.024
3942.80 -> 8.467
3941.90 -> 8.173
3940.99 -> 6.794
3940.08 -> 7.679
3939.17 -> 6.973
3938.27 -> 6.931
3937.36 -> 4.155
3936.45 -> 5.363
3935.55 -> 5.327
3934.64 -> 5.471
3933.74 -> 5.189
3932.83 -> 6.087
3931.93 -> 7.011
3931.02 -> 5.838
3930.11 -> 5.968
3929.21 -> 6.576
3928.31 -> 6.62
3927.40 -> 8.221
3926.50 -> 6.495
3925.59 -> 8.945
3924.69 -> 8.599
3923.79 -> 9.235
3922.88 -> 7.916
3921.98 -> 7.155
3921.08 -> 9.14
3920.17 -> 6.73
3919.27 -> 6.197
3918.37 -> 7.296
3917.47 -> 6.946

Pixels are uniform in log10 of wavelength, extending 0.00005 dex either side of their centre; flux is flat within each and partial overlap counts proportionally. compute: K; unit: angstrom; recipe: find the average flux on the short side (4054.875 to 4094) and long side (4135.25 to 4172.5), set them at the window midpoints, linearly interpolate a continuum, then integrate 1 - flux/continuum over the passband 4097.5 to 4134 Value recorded 3.7 angstrom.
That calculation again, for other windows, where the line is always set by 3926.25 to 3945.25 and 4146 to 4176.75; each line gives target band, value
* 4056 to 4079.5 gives -3.88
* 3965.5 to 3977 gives 2.99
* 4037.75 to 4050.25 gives -2.39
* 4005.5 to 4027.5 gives -4.95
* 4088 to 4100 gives 0.32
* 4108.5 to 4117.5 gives 0.50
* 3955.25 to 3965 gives -0.51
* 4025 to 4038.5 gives -3.06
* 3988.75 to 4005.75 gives -4.22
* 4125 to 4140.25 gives -2.01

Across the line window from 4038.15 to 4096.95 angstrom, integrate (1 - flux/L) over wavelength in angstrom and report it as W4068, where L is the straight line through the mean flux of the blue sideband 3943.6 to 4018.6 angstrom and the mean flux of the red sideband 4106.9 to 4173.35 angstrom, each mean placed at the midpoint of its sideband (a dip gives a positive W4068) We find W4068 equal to -3.9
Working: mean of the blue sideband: 7.53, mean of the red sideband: 8.17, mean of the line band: 8.4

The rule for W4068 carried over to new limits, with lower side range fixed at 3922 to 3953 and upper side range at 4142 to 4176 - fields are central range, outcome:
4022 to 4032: -1.6 angstrom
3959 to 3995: 2.5 angstrom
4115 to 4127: -0.1 angstrom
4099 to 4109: 2.5 angstrom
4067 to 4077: -1.5 angstrom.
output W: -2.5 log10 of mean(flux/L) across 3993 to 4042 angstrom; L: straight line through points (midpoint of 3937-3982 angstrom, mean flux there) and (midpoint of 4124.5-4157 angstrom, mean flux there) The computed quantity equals -0.21 mag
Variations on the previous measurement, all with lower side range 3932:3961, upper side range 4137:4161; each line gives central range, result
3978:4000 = -0.10 mag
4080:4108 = 0.10 mag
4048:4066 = -0.11 mag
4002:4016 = -0.21 mag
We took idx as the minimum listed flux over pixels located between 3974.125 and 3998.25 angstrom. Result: 5.133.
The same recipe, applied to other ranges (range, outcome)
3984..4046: 6.015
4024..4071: 6.449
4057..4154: 4.208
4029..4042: 7.874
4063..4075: 7.392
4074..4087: 7.239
